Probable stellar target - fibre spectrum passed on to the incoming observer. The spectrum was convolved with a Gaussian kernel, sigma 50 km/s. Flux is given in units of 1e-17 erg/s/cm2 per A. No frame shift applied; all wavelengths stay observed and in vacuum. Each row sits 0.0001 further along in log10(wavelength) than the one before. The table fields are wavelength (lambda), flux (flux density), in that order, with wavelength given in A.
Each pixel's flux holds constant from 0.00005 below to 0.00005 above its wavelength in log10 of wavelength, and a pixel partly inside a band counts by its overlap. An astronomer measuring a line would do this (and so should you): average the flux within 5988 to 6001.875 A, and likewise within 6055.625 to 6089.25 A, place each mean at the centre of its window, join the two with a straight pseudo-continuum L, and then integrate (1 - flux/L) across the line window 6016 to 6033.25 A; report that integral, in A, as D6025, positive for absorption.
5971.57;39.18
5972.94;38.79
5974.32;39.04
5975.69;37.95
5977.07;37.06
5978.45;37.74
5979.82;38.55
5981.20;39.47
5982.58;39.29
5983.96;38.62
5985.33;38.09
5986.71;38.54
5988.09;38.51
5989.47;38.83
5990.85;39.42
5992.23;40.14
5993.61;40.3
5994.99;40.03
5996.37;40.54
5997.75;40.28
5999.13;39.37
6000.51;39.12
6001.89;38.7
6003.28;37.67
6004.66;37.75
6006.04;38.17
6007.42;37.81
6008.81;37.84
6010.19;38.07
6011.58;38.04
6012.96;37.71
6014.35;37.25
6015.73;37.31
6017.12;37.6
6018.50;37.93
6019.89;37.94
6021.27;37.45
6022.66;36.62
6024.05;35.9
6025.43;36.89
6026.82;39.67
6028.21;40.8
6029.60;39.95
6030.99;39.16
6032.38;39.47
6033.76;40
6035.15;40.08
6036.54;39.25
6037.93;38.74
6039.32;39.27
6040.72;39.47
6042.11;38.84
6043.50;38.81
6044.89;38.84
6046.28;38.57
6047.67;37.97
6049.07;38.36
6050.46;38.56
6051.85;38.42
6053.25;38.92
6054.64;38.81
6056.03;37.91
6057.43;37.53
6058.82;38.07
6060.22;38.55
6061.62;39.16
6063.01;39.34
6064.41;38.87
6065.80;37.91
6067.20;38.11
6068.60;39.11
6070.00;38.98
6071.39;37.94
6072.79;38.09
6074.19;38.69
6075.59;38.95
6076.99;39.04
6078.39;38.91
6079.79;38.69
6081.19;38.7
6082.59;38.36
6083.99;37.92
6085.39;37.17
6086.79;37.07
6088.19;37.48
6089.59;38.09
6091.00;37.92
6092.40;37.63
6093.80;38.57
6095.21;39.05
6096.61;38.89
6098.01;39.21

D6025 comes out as 0.4 A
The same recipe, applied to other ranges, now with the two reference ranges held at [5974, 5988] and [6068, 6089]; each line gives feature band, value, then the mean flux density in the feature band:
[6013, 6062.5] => -0.2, 38.5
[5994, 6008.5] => -0.2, 38.9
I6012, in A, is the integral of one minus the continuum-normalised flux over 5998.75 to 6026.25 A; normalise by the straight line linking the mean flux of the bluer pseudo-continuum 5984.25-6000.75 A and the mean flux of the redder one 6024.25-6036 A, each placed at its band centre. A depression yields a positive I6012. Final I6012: 1.2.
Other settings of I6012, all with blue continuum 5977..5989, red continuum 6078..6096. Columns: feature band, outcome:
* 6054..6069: -0.1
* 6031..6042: -0.3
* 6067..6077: -0.1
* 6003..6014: 0.2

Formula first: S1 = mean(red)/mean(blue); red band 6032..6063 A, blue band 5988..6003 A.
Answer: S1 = 1.0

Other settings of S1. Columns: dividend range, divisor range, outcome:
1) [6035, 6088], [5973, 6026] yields 1.00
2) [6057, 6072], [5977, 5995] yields 0.99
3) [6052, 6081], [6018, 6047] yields 1.00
